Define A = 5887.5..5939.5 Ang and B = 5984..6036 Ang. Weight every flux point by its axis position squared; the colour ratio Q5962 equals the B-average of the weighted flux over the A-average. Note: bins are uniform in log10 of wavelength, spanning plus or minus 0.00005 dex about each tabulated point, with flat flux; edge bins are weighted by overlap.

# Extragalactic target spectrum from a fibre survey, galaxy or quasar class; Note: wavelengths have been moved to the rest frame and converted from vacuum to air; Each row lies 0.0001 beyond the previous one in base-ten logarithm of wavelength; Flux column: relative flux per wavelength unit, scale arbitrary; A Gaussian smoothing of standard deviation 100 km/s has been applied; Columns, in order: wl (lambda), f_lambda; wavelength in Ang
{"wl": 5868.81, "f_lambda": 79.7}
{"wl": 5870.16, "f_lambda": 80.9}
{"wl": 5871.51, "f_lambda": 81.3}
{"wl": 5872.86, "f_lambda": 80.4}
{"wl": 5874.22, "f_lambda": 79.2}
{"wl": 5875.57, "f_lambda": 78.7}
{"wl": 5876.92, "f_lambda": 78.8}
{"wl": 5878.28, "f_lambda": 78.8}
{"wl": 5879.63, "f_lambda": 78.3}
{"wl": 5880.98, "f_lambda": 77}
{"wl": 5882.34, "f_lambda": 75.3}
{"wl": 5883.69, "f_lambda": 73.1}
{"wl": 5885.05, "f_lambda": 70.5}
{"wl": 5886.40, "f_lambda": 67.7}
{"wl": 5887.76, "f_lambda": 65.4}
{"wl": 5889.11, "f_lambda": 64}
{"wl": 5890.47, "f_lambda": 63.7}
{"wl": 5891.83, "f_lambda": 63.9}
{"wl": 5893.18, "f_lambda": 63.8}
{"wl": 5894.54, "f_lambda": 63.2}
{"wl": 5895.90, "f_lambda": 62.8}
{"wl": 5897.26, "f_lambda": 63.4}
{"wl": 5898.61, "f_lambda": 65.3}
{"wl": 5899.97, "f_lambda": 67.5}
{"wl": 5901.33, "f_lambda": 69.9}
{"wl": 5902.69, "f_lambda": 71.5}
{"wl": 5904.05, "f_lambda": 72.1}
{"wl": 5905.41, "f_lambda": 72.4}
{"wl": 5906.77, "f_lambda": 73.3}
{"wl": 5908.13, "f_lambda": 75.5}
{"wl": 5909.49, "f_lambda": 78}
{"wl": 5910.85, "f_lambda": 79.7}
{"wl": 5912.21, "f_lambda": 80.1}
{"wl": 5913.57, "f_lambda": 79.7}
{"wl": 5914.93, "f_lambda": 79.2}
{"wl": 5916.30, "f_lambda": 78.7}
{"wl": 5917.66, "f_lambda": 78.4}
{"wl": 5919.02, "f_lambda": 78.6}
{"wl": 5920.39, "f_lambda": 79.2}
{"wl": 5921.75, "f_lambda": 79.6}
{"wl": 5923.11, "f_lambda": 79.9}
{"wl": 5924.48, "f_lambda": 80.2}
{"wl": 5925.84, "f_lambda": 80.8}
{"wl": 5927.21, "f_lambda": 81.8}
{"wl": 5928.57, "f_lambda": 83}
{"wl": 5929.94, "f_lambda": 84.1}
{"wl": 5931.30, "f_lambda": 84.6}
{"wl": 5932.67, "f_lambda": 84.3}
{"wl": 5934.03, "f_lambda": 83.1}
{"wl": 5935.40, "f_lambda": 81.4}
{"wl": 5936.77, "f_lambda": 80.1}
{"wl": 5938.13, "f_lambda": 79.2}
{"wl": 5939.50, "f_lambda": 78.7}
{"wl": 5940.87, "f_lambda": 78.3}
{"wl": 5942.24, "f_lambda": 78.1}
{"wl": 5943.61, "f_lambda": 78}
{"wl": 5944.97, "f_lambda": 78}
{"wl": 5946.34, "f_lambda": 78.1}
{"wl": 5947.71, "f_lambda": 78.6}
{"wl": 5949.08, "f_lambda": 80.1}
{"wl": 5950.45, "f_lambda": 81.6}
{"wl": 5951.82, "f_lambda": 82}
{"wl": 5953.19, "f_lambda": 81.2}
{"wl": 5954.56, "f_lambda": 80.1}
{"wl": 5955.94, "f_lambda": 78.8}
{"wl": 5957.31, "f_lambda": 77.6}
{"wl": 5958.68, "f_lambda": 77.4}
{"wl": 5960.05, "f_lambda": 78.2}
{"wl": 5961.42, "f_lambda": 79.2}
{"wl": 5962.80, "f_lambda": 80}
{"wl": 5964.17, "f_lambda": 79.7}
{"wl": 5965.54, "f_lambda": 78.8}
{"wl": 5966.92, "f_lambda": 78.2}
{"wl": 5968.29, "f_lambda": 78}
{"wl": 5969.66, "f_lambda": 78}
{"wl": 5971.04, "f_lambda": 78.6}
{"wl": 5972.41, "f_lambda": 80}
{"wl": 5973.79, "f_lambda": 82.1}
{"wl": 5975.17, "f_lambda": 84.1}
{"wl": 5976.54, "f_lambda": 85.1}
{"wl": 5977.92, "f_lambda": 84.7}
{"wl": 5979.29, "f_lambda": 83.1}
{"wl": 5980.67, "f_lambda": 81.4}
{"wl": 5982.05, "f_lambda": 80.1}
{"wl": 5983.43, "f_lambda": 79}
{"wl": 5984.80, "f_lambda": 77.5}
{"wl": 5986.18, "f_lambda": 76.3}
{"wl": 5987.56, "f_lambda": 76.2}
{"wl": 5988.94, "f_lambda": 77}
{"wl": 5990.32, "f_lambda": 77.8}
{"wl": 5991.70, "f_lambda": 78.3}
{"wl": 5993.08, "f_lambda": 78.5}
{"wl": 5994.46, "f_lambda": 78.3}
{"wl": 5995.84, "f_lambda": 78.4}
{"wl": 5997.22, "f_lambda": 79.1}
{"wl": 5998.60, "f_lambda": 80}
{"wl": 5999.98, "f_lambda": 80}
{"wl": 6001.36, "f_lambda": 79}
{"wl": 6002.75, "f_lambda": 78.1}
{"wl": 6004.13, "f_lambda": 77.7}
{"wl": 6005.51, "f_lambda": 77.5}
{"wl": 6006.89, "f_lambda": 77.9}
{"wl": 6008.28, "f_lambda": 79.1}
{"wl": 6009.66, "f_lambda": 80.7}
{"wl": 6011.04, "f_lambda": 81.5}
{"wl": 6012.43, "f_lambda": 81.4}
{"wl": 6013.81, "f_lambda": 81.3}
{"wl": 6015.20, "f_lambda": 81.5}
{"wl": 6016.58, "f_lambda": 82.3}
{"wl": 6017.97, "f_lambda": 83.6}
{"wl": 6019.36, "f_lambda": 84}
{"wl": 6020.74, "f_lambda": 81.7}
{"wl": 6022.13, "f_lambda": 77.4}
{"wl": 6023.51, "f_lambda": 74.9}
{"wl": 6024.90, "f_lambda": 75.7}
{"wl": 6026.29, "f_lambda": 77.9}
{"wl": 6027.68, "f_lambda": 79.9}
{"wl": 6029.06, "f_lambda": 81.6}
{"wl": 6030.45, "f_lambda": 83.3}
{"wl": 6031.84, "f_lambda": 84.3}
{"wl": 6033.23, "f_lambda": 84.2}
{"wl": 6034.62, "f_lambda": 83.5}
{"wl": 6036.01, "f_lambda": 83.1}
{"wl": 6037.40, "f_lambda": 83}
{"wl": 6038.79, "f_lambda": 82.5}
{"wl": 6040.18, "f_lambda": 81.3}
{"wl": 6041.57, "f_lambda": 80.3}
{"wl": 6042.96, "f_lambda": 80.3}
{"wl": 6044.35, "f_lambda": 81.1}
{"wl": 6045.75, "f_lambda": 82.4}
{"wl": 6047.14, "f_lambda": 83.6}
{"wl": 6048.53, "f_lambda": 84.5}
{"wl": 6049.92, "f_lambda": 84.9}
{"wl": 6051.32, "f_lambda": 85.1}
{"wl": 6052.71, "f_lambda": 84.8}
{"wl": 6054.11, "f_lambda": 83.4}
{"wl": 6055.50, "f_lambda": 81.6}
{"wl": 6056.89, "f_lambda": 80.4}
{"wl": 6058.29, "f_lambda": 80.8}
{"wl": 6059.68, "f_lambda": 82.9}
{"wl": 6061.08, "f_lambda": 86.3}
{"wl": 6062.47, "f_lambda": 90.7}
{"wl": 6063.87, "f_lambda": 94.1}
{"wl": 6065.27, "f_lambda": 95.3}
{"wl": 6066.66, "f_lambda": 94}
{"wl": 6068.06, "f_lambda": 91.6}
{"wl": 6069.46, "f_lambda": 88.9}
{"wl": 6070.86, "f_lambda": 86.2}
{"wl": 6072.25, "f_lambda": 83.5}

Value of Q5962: 1.09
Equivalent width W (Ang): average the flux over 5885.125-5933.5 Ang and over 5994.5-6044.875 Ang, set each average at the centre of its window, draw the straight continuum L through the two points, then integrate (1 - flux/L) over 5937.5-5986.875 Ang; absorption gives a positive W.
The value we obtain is -1.6 Ang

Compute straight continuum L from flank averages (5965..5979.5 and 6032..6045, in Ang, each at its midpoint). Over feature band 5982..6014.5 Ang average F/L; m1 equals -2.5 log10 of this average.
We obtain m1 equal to 0.04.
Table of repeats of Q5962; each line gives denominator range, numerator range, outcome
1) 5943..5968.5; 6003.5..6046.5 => 1.05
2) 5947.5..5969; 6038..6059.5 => 1.07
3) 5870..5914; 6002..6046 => 1.17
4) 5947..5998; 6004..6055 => 1.04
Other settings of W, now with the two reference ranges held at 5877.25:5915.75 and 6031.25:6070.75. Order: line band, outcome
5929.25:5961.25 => -1.88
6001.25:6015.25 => 0.29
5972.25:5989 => -0.41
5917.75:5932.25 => -1.43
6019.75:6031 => 0.49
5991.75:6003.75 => 0.21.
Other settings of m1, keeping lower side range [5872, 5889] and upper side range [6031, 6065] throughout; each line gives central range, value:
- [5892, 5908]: 0.122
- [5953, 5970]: 0.006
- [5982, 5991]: 0.042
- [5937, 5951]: -0.008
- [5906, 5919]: -0.020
